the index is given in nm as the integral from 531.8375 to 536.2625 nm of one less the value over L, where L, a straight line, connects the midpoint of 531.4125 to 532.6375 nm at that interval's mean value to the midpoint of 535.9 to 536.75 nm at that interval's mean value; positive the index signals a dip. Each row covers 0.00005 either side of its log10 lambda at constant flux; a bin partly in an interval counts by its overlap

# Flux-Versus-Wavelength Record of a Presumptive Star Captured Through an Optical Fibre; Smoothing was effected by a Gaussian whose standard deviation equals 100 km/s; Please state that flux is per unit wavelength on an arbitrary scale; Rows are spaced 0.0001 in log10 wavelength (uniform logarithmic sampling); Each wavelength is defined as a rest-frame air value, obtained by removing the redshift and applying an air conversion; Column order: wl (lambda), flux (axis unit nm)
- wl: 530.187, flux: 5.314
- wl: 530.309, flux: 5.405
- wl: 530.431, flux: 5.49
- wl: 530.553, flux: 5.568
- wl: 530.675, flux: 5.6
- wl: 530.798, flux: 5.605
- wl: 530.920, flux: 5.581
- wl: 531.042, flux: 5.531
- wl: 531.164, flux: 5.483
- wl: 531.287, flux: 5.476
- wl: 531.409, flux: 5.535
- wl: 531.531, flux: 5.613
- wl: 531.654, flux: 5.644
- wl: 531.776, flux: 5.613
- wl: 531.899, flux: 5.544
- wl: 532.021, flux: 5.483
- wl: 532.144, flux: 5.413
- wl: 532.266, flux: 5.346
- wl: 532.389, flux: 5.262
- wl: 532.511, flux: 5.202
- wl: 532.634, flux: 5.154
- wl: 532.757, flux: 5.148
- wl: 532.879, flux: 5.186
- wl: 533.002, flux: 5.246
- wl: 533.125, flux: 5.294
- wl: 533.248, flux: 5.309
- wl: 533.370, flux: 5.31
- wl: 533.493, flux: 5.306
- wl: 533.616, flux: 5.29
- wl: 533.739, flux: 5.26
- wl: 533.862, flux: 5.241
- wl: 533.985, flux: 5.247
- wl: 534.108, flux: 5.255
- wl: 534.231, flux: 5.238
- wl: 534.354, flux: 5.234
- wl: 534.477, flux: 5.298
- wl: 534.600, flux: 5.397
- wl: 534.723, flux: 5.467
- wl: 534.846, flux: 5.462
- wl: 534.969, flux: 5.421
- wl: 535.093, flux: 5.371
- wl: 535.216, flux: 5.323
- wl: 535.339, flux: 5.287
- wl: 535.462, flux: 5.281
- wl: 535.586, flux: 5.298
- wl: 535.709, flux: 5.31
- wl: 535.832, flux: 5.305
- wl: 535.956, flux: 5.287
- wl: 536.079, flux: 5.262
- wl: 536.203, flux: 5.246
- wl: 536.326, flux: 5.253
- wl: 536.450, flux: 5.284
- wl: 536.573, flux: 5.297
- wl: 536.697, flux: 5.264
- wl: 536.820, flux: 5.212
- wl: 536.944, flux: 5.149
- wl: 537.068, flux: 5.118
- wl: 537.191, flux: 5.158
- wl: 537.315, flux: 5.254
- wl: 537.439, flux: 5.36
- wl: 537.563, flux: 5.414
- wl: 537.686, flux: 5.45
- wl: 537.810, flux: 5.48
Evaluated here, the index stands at 0.05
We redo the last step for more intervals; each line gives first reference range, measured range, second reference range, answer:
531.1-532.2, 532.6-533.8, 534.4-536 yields 0.044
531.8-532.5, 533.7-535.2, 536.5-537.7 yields 0.004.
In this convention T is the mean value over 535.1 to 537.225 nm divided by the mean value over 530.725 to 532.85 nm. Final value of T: 0.97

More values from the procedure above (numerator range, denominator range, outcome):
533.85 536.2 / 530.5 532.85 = 0.97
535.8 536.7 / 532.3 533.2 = 1.01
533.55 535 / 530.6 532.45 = 0.96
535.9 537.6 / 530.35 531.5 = 0.95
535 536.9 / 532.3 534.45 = 1.01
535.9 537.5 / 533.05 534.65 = 0.99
